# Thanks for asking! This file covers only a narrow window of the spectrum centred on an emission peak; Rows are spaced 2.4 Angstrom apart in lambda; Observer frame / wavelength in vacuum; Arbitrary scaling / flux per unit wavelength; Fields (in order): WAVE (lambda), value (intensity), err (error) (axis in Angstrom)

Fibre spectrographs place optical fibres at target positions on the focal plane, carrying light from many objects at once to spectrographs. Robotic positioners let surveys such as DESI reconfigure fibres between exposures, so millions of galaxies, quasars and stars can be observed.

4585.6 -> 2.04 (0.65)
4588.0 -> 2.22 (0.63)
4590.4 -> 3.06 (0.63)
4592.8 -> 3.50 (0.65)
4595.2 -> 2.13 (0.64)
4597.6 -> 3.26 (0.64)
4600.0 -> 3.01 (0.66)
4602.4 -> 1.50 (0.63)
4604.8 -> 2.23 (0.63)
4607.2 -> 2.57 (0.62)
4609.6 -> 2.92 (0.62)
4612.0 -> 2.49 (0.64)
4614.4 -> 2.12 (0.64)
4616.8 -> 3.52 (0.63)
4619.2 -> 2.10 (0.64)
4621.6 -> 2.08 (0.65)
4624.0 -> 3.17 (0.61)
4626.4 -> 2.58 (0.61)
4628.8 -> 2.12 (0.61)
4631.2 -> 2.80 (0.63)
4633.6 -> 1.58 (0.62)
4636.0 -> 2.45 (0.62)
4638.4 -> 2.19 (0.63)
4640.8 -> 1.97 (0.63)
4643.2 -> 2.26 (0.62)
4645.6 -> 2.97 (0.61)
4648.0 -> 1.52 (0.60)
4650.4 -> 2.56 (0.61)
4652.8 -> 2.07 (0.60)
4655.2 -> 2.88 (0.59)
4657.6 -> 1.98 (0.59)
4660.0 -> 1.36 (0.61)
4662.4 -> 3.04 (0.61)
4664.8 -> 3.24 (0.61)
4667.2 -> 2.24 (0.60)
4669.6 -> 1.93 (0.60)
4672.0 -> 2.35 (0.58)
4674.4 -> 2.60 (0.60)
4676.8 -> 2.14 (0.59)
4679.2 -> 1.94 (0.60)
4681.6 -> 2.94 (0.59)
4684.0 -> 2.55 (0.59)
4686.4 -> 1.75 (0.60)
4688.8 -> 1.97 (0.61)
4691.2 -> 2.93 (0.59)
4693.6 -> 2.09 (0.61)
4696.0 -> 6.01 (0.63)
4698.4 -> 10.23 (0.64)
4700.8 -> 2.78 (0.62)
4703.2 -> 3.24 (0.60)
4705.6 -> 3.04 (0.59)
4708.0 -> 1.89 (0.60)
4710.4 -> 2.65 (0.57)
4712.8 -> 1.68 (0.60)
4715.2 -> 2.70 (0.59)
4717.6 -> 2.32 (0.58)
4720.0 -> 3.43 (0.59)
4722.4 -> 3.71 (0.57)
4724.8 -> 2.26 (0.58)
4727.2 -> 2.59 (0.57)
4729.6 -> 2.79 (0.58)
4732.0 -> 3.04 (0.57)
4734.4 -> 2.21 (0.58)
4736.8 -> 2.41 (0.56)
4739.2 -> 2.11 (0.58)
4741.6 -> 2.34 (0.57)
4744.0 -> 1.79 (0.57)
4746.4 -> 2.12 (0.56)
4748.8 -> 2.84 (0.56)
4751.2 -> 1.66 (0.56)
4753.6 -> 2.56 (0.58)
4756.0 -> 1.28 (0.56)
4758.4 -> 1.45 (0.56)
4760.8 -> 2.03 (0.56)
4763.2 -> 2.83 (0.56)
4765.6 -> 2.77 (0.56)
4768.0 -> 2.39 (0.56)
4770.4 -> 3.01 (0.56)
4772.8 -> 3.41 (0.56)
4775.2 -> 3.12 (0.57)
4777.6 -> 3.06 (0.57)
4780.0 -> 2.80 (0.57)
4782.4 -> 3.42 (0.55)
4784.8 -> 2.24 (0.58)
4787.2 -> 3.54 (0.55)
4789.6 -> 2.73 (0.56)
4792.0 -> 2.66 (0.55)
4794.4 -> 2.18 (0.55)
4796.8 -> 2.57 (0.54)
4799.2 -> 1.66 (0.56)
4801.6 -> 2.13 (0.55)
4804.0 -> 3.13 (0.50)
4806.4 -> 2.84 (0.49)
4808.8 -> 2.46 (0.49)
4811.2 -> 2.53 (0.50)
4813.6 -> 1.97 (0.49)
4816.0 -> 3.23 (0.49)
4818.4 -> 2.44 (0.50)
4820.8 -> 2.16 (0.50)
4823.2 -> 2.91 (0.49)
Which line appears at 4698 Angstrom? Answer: H-gamma 4340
